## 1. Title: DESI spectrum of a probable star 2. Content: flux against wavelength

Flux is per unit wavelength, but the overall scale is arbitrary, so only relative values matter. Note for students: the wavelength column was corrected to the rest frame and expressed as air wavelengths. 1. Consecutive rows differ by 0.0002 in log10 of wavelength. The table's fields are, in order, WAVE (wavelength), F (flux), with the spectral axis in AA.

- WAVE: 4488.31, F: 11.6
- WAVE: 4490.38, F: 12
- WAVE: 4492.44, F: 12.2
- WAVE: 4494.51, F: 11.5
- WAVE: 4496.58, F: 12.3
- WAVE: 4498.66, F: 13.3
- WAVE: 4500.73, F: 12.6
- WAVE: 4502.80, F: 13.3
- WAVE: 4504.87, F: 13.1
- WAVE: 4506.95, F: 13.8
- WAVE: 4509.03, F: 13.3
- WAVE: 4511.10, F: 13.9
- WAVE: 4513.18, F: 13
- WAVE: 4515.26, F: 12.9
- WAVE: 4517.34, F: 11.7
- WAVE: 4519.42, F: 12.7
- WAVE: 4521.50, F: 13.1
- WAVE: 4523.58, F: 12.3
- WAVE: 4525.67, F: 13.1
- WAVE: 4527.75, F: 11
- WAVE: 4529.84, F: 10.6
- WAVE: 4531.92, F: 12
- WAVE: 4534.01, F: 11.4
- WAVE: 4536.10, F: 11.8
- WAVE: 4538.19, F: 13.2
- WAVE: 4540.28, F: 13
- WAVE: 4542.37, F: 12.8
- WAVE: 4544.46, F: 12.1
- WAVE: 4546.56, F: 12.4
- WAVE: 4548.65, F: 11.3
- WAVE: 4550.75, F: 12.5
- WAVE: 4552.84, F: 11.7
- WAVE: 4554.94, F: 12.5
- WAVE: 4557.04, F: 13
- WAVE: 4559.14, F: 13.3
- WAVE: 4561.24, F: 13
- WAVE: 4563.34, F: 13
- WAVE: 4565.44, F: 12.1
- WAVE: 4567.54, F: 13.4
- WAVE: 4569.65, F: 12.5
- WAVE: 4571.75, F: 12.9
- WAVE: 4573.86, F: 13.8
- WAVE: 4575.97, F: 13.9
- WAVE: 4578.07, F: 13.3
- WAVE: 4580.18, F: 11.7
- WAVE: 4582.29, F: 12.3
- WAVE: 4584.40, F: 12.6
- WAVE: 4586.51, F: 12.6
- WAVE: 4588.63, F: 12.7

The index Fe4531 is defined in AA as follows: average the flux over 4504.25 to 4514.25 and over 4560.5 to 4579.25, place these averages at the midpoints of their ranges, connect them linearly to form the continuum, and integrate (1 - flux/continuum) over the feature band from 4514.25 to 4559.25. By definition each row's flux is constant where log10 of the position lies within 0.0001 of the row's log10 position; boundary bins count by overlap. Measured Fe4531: 3.4 AA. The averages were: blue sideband 13.4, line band 12.3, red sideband 13.1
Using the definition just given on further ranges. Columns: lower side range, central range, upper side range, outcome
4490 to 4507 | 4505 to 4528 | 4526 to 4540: -1.2 AA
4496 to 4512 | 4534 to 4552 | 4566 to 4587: 1.0 AA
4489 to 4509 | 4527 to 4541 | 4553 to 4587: 1.0 AA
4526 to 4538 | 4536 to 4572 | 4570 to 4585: -1.1 AA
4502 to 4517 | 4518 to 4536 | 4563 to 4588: 1.6 AA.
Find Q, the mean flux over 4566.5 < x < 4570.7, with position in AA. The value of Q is 12.9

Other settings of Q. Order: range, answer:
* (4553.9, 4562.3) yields 12.9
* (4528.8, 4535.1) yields 11.3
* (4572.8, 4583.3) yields 13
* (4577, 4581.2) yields 12.5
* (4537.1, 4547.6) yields 12.7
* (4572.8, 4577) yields 13.8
